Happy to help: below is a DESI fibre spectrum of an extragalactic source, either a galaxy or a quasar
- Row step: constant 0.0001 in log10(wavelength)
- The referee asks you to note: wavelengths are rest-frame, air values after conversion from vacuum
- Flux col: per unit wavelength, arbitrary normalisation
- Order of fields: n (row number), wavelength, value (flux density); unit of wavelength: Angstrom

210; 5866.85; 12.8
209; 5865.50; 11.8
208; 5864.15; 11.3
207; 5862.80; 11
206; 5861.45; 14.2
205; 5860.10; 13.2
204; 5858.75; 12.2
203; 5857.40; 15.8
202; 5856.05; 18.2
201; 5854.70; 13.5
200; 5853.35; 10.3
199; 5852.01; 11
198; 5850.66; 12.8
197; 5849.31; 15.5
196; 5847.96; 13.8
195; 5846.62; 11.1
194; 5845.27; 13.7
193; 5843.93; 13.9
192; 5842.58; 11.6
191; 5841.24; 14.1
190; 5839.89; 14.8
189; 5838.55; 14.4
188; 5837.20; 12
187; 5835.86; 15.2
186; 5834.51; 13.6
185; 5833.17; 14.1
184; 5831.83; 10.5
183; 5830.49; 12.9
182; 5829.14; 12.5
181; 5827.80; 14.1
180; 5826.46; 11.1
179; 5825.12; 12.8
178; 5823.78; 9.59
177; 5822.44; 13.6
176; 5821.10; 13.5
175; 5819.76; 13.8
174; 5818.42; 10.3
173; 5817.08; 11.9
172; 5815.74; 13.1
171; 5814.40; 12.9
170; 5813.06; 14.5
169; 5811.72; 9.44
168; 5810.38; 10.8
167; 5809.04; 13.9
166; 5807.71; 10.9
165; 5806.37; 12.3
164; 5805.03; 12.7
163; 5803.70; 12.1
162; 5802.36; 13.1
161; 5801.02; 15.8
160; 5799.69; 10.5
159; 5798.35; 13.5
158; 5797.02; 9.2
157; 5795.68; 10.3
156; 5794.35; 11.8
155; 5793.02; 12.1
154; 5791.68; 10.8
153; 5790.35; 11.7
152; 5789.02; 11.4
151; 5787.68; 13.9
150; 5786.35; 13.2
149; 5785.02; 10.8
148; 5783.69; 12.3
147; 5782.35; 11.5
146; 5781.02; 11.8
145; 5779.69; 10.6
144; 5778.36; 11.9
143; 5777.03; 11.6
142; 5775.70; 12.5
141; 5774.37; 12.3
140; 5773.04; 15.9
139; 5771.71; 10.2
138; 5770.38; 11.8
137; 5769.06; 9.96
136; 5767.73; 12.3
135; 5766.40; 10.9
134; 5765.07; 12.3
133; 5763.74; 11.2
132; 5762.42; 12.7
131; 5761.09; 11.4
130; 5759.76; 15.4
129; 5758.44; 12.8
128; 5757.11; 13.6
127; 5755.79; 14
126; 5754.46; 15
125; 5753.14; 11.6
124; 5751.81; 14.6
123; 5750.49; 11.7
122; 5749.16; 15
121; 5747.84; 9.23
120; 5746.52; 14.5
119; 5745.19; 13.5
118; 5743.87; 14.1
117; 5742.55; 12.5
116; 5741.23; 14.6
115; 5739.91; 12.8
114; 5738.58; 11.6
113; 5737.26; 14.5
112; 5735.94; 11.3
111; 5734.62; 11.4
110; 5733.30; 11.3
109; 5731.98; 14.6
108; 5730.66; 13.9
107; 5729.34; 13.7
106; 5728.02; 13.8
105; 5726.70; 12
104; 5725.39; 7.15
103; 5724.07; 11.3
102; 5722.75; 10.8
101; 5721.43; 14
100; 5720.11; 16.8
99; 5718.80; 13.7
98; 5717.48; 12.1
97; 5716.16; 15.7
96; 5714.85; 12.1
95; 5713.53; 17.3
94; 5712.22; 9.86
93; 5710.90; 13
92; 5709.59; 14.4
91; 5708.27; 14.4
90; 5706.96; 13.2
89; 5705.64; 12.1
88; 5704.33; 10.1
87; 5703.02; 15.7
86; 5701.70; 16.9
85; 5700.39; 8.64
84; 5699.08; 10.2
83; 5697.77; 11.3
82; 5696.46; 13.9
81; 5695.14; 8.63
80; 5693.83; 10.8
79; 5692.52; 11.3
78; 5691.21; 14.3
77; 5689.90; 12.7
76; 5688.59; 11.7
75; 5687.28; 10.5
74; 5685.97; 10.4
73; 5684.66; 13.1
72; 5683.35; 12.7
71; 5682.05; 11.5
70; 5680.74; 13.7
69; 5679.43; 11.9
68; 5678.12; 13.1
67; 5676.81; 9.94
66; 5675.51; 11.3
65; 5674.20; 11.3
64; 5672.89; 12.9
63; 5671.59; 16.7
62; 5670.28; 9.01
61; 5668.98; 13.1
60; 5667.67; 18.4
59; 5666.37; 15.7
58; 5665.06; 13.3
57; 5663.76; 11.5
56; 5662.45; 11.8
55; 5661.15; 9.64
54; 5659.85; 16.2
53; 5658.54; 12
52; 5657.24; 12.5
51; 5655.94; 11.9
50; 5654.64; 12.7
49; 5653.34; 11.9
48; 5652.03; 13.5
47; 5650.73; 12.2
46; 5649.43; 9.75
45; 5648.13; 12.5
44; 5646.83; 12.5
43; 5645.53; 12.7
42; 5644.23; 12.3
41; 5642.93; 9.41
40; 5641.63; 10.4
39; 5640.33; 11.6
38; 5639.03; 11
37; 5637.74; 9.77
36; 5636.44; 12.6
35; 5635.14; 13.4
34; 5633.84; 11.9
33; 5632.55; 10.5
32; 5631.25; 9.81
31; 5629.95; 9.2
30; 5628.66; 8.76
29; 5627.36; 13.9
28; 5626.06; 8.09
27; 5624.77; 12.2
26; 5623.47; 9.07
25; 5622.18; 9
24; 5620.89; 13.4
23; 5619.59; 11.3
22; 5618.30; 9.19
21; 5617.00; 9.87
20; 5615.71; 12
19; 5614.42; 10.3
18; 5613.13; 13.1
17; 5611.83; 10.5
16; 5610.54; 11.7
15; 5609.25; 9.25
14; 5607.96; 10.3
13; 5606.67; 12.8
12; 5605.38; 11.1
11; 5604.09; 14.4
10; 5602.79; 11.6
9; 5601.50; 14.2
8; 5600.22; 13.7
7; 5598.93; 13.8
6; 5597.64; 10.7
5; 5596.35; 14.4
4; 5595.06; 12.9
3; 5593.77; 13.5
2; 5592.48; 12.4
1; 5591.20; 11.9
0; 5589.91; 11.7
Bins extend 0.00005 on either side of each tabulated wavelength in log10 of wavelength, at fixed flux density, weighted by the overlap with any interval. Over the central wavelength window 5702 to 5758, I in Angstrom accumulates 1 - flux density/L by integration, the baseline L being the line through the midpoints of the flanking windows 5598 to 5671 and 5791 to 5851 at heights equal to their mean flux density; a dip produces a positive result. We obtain -4.1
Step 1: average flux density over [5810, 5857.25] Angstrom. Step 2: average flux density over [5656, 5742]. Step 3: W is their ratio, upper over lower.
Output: 1.0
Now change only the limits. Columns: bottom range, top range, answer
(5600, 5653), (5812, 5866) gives 1.15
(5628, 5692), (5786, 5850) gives 1.04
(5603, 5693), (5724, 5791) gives 1.06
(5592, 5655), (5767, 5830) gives 1.05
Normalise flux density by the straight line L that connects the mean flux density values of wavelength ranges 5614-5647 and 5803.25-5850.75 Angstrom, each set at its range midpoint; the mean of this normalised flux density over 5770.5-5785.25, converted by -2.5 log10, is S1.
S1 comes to 0.03 mag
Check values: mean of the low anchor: 10.9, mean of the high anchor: 12.8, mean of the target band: 12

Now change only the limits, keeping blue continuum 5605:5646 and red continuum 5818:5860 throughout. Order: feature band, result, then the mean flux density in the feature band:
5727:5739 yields -0.07 mag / 12.9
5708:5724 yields -0.15 mag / 13.6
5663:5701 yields -0.06 mag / 12.2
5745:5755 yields -0.08 mag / 13.1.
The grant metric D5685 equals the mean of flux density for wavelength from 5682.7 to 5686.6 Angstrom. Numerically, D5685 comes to 12.1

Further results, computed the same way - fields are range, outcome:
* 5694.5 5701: 10.5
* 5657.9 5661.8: 12.6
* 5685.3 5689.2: 10.9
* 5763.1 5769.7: 11.3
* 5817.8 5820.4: 12.1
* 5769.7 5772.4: 11.1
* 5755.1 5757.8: 13.8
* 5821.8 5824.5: 11.6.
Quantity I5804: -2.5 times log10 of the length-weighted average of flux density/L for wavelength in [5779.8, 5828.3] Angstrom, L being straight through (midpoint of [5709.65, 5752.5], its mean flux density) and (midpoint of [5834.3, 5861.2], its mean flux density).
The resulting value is 0.10 mag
